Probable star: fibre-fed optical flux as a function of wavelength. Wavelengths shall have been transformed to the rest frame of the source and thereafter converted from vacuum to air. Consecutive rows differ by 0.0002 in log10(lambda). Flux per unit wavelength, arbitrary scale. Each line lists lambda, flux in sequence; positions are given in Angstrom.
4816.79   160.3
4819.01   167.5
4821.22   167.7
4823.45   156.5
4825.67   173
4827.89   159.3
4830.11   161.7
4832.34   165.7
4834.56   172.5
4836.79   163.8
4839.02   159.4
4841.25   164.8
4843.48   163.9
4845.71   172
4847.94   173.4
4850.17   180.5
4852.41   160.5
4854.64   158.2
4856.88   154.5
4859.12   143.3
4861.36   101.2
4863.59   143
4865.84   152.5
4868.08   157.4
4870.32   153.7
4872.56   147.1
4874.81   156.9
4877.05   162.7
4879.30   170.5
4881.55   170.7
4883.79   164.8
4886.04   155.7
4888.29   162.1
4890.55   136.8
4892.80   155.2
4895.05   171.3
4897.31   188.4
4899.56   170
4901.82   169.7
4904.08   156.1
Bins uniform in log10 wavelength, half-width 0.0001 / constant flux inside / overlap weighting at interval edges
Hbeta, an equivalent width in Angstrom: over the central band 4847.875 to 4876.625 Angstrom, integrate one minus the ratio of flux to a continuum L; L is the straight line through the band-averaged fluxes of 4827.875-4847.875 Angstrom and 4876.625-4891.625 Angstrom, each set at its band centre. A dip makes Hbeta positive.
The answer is 1.9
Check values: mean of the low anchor 166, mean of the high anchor 160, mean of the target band 152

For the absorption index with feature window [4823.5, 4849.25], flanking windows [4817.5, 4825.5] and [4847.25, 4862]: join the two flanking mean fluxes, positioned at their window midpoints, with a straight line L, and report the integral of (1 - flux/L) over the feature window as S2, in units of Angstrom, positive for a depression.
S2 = -1.0 Angstrom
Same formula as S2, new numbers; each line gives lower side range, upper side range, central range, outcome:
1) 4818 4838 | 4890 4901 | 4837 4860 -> 0.3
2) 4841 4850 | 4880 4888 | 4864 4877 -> 1.0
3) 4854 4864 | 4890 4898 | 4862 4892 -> -0.8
